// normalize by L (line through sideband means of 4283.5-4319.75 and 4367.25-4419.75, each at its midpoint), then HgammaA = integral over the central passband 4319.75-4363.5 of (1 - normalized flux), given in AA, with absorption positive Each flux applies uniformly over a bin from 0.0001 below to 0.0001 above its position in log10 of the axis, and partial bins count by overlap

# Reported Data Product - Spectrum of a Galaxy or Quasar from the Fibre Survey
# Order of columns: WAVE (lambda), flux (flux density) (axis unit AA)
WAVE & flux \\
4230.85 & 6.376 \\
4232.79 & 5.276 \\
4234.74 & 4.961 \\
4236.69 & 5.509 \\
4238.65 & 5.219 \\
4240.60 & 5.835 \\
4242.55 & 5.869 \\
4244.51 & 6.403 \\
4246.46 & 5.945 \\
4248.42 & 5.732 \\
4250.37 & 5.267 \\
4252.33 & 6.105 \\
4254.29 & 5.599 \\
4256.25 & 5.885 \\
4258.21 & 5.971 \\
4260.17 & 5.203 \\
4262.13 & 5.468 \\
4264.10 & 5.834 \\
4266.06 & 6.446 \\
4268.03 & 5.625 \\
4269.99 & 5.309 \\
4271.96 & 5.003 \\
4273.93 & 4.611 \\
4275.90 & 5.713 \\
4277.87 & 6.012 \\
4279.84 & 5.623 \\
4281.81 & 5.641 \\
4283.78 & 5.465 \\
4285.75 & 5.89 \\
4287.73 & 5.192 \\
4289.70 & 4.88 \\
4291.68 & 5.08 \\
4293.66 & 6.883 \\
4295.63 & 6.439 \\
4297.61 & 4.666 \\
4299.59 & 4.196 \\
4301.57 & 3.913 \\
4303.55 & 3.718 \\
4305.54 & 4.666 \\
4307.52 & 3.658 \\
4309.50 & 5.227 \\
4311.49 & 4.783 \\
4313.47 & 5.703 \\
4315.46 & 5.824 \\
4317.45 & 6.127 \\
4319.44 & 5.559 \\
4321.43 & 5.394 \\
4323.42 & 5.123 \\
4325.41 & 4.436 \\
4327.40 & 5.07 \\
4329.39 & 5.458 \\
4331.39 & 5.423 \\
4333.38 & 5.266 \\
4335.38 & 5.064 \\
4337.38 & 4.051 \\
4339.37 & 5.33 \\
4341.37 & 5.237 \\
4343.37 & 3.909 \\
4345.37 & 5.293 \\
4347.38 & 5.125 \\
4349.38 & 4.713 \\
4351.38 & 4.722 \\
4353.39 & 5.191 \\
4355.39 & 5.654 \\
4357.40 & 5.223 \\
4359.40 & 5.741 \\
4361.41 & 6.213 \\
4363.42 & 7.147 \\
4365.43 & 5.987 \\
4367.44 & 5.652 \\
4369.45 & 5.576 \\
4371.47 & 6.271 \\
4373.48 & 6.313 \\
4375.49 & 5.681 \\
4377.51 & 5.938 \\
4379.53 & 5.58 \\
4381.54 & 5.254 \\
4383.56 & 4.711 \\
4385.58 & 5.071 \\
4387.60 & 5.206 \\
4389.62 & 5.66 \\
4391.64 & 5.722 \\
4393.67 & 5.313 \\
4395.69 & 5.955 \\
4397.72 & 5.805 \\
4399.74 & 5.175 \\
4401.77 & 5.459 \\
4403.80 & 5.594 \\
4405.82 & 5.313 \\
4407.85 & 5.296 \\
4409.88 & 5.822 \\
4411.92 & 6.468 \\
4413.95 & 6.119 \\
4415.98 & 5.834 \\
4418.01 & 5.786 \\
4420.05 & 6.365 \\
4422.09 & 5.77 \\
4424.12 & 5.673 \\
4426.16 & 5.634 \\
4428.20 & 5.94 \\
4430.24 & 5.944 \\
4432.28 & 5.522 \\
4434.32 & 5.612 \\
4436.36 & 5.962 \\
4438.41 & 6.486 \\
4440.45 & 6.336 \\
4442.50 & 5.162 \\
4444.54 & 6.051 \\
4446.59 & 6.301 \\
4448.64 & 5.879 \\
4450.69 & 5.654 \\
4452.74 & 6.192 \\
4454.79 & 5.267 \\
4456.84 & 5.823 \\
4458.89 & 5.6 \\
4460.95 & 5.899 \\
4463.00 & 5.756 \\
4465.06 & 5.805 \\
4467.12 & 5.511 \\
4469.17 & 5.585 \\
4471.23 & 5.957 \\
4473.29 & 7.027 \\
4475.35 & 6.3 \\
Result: 1.5 AA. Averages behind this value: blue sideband 5.14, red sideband 5.65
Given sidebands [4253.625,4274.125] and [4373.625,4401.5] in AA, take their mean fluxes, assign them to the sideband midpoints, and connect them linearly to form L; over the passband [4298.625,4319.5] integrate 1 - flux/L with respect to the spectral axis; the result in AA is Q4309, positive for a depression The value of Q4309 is 2.7 AA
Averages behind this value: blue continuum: 5.57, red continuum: 5.49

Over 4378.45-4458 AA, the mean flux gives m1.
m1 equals 5.71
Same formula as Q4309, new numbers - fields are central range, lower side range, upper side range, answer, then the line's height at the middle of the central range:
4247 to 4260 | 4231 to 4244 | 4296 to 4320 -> -0.8 AA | 5.39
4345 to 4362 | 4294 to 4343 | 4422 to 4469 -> -0.2 AA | 5.24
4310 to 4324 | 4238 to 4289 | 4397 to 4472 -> 0.5 AA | 5.69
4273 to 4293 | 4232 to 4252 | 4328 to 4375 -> 0.4 AA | 5.54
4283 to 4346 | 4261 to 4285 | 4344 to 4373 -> 5.6 AA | 5.58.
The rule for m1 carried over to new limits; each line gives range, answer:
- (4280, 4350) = 5.11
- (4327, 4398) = 5.43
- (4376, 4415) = 5.55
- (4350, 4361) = 5.34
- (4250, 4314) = 5.32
